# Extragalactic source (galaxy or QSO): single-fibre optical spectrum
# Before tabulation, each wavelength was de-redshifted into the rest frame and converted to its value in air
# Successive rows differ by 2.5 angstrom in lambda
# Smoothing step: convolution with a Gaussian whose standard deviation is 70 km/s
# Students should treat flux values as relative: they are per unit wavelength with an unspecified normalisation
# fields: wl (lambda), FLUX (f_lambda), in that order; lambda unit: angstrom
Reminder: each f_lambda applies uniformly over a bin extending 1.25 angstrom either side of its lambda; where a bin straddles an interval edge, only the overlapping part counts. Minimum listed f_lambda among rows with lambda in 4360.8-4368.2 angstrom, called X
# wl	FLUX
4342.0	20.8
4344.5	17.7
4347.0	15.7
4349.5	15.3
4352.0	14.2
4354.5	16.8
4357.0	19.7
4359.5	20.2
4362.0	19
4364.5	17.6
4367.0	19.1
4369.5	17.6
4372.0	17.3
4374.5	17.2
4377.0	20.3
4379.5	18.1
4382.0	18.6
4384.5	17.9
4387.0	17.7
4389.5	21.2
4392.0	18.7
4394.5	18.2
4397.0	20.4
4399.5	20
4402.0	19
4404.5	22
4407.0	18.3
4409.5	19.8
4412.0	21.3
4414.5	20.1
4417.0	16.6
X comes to 17.6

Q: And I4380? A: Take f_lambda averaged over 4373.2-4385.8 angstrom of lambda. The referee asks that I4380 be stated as 18.4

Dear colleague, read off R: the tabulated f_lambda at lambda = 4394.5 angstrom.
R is 18.2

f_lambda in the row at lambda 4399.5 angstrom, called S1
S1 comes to 20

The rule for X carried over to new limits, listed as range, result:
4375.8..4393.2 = 17.7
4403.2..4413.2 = 18.3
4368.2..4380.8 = 17.2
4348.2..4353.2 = 14.2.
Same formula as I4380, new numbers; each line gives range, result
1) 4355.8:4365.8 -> 19.1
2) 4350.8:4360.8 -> 17.7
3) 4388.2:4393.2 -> 19.9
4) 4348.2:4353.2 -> 14.8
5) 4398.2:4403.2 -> 19.5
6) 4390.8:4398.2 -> 19.1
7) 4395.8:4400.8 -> 20.2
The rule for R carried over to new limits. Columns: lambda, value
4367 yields 19.1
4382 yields 18.6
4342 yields 20.8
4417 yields 16.6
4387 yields 17.7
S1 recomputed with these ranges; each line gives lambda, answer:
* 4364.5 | 17.6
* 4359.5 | 20.2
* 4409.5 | 19.8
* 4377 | 20.3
